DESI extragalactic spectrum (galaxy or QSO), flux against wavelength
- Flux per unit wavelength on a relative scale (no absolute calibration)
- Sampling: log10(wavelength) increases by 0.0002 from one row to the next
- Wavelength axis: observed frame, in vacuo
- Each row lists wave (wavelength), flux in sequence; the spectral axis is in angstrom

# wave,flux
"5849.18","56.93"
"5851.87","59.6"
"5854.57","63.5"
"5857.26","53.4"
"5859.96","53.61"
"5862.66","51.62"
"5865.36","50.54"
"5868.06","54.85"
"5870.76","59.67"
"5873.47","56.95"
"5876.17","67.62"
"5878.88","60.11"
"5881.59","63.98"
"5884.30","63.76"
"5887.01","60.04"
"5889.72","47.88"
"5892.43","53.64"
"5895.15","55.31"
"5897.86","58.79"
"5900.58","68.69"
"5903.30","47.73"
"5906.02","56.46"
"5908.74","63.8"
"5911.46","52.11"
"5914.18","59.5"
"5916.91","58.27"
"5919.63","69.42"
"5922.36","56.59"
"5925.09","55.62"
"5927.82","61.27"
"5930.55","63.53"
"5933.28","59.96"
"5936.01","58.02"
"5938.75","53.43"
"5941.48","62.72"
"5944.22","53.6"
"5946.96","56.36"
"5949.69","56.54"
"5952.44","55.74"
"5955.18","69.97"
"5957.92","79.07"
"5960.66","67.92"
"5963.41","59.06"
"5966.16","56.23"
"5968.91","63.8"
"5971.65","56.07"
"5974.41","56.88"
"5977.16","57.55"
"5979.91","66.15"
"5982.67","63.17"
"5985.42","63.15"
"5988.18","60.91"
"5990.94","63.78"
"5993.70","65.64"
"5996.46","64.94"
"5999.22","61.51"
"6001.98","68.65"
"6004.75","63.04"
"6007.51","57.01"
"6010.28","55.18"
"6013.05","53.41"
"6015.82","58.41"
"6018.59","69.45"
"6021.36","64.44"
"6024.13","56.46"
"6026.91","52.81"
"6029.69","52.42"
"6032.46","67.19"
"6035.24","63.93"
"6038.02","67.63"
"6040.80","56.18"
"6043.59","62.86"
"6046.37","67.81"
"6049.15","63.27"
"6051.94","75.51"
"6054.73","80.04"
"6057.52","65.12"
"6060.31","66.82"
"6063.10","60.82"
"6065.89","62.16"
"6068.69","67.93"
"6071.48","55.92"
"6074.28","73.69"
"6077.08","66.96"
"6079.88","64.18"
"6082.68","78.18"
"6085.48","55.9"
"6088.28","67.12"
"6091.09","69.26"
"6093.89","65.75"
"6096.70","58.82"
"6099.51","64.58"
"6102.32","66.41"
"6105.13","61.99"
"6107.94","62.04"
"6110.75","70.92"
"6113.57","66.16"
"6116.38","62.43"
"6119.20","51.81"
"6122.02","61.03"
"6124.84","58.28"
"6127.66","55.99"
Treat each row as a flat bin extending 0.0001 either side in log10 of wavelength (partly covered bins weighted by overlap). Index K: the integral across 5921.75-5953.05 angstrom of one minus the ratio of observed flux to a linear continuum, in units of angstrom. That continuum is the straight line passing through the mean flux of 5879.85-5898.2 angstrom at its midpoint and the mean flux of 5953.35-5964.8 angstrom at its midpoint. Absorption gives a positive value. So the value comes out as 3.5 angstrom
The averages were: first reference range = 57.6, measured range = 57.9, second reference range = 68.5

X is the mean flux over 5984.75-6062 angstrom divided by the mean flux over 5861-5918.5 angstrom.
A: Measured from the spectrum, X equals 1.09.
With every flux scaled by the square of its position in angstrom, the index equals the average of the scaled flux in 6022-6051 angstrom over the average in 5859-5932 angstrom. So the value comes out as 1.1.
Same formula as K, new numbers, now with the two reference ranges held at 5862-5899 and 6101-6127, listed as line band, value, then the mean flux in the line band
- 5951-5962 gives -1.7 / 68.1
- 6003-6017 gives 0.6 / 57.7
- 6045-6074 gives -2.7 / 66.8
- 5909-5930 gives -0.4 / 59.4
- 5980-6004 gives -1.7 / 64.1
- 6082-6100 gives -1.0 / 65.2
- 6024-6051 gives -0.4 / 61.5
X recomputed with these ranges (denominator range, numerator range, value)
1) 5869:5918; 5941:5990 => 1.05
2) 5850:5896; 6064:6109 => 1.13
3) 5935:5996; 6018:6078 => 1.05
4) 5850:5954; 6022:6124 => 1.11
